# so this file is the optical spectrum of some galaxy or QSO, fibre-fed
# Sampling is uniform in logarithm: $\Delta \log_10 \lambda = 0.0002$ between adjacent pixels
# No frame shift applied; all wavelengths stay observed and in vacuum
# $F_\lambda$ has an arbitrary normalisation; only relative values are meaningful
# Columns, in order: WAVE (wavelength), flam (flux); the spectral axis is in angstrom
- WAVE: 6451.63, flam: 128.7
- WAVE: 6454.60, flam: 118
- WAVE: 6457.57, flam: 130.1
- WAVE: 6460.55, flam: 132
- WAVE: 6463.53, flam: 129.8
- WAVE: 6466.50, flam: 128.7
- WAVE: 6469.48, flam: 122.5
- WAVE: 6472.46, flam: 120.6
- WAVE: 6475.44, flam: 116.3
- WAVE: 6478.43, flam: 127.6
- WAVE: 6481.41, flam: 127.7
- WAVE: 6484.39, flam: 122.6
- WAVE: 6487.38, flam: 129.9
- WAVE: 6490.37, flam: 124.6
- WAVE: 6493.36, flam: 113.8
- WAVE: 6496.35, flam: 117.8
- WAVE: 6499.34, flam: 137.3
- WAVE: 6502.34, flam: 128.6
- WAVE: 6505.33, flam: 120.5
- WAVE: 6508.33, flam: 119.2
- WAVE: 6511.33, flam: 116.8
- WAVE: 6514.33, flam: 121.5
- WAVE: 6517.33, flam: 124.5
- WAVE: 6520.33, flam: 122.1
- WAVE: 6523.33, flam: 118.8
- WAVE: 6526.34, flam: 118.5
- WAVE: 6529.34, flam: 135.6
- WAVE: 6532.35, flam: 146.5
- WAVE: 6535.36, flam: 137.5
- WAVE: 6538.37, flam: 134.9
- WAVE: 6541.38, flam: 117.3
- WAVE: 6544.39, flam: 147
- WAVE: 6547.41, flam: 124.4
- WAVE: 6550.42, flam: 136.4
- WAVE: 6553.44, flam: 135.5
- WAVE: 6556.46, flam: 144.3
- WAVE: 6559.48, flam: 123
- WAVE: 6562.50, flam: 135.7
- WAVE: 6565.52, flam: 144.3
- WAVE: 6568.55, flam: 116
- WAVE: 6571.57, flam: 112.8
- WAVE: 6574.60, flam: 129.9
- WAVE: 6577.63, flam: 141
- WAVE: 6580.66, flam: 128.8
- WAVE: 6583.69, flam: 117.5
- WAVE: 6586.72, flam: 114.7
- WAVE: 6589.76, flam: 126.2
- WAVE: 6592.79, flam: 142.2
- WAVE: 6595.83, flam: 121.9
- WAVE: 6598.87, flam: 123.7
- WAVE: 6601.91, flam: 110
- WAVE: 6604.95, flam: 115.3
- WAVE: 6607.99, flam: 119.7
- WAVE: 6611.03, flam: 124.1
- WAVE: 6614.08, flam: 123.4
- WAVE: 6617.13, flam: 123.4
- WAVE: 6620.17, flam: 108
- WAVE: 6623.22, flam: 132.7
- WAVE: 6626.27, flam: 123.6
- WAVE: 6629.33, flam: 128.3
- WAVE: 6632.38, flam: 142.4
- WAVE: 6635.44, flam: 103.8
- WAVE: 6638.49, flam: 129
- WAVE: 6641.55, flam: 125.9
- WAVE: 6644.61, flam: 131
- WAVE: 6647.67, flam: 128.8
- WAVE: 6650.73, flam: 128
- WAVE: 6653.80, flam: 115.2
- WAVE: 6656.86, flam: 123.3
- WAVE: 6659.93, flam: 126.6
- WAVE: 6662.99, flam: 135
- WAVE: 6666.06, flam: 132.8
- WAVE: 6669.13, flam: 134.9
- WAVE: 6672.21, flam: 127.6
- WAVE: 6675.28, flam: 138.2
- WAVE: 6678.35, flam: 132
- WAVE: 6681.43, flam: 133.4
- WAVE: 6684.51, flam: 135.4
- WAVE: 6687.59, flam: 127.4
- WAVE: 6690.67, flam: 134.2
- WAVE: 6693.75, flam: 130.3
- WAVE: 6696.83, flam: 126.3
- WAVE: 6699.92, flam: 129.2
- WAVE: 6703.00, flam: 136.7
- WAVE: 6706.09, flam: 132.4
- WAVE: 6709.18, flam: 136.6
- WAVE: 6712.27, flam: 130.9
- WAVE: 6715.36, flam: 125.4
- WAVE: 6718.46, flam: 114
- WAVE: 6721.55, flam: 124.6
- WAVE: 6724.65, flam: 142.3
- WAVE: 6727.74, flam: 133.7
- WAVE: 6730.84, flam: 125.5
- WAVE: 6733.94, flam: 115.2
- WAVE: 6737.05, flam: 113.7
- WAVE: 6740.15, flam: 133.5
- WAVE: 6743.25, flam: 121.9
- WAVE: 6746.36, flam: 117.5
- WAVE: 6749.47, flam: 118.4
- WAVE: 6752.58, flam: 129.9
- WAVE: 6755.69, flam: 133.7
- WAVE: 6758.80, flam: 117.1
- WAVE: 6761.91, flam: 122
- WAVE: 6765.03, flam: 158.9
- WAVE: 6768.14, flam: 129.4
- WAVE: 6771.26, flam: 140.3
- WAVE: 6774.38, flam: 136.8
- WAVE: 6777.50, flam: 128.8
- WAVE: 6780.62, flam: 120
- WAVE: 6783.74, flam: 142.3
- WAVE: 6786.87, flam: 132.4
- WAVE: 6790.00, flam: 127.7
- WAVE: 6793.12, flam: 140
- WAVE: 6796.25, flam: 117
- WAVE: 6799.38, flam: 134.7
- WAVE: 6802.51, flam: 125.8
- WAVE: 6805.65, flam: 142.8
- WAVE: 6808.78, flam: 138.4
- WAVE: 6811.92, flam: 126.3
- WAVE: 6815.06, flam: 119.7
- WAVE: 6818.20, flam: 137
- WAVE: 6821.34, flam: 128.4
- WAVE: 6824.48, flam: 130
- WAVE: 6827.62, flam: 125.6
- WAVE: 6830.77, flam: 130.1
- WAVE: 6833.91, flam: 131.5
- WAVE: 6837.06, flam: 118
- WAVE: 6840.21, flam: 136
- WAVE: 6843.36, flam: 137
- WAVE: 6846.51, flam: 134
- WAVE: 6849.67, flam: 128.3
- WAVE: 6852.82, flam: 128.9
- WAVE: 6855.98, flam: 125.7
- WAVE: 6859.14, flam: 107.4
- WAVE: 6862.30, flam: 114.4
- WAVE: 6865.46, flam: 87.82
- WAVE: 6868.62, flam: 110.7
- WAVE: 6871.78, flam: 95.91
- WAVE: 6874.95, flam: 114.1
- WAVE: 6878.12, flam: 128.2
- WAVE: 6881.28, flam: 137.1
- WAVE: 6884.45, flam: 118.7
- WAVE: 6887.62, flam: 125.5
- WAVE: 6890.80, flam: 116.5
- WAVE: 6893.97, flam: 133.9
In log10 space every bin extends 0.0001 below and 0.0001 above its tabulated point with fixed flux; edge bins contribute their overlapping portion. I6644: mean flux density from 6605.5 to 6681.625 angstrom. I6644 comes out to 127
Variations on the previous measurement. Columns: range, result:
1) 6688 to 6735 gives 129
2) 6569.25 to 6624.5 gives 123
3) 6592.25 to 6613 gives 121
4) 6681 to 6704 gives 131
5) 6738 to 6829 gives 130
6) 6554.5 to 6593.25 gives 129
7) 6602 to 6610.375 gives 117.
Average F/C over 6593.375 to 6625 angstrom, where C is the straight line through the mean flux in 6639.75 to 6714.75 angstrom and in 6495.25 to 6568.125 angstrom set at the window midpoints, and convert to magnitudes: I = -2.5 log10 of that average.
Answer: 0.08 mag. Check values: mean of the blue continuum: 129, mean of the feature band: 121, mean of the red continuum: 130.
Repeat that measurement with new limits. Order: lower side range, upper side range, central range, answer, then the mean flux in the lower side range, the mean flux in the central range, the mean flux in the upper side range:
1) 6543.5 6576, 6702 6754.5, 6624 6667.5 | 0.02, 131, 127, 127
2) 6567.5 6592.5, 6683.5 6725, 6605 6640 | 0.03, 124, 123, 130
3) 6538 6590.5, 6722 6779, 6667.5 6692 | -0.03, 129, 133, 129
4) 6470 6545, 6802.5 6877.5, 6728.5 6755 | 0.02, 126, 123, 124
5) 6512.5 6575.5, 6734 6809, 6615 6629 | 0.06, 130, 123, 130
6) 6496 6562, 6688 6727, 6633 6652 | 0.04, 129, 125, 130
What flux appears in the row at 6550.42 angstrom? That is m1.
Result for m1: 136.4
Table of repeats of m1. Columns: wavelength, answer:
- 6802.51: 125.8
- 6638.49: 129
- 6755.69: 133.7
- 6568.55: 116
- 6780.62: 120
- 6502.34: 128.6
